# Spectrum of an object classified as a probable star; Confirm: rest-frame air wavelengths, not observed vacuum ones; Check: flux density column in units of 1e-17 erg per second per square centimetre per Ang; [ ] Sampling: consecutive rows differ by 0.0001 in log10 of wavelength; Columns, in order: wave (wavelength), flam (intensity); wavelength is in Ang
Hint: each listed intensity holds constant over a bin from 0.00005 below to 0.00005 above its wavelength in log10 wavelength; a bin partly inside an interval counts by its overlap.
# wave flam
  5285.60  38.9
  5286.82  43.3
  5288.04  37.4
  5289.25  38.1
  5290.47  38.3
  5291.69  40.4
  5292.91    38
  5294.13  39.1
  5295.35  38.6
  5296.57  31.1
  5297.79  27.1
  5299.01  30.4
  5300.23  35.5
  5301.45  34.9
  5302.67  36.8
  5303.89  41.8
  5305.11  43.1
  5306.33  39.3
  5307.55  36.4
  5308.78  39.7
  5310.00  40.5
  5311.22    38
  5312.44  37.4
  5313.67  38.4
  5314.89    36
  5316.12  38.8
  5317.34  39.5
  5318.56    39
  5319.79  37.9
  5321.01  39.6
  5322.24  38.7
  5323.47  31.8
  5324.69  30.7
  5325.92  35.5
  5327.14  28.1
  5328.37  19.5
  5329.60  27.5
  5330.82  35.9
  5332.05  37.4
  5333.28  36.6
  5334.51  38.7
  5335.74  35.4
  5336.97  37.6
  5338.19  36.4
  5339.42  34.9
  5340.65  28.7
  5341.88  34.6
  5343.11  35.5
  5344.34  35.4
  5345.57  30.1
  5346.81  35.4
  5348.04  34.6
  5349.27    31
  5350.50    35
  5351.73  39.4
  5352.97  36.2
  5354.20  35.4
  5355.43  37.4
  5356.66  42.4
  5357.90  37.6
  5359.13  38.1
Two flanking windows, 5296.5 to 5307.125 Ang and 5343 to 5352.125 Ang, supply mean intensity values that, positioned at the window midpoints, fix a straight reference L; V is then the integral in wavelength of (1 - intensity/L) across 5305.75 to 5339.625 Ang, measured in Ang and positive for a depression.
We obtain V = -0.70 Ang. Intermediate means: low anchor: 35.8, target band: 35.9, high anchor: 34.4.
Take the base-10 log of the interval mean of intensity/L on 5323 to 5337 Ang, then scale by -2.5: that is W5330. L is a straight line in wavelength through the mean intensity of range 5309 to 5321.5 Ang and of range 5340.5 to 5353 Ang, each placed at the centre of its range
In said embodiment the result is 0.12 mag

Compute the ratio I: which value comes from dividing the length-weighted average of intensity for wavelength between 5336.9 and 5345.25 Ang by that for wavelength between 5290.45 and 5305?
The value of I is 0.95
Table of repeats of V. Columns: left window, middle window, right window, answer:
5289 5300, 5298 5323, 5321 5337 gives -2.4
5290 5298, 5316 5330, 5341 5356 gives 0.7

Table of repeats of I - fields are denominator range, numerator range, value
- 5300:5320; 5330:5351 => 0.90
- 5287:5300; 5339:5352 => 0.94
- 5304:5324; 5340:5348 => 0.87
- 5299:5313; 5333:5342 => 0.93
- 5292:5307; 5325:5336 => 0.90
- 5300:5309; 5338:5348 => 0.88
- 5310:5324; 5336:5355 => 0.92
